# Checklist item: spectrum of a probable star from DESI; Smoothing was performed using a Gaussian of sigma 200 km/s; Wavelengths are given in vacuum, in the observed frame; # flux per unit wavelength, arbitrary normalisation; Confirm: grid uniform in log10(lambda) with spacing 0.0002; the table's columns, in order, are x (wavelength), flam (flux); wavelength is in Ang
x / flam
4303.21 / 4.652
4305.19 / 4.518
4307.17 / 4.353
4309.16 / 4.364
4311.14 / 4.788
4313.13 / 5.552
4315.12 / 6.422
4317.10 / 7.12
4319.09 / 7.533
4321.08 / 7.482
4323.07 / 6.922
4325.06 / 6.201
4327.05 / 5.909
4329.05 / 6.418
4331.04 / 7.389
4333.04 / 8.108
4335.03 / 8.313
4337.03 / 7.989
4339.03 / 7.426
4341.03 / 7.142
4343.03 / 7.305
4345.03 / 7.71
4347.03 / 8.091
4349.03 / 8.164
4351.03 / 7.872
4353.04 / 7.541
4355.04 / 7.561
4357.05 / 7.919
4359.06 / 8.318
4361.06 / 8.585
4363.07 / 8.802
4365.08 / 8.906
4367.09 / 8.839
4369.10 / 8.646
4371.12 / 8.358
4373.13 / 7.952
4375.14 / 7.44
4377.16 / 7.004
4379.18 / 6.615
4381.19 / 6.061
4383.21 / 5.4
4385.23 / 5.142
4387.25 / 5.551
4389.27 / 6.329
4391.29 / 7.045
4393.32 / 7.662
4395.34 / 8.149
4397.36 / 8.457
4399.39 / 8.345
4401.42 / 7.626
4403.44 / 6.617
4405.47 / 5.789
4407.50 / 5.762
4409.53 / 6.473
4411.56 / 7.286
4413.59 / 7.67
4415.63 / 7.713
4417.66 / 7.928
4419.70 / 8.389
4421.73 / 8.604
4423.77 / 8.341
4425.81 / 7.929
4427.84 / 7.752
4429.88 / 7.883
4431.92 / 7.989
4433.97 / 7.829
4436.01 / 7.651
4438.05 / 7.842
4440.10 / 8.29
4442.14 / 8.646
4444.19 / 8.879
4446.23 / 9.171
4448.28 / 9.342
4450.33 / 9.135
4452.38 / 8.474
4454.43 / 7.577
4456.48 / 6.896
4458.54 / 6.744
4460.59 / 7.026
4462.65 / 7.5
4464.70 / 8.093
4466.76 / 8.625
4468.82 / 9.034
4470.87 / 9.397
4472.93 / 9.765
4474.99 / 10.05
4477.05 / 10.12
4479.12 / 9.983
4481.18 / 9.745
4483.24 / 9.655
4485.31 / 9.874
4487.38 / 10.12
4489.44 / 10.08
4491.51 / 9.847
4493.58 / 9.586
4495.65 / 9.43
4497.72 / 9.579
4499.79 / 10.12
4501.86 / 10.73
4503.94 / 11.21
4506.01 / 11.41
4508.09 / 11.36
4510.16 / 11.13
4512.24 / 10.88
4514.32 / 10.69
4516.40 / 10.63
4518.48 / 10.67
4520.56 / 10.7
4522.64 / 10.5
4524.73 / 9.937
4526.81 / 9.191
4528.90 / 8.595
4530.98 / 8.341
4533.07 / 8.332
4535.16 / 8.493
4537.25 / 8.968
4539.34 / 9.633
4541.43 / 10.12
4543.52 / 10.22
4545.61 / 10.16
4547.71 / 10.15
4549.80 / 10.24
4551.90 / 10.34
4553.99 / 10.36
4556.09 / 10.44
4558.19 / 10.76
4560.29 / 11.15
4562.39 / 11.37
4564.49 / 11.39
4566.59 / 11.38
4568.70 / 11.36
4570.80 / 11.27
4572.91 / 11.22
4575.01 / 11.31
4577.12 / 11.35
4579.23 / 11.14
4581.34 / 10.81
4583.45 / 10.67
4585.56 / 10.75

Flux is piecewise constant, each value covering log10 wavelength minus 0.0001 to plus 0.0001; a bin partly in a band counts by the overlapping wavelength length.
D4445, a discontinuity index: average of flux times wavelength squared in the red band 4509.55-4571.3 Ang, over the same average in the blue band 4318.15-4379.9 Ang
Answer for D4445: 1.45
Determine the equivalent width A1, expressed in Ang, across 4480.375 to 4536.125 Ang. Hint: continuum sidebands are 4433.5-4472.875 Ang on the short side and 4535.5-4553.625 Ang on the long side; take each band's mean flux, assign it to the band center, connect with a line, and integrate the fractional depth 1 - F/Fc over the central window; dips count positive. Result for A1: -4.7 Ang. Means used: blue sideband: 8.26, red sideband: 9.94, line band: 10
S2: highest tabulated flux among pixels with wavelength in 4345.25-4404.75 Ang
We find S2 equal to 8.906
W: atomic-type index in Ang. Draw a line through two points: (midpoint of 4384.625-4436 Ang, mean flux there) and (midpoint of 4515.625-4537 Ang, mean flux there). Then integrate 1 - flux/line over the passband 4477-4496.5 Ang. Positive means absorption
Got -2.3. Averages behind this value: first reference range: 7.4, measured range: 9.83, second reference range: 9.5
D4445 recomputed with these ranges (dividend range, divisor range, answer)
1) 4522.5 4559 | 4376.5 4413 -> 1.53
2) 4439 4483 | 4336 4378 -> 1.14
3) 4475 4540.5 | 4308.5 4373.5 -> 1.44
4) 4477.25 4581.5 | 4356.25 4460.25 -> 1.42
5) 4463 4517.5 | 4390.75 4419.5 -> 1.42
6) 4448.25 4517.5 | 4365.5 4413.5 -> 1.40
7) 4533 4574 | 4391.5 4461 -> 1.41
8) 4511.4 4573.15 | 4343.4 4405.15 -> 1.47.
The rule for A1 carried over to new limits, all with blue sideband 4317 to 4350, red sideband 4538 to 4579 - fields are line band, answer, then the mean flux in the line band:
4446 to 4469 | 2.9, 8.06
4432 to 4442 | 1.1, 7.97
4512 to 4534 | 0.8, 9.83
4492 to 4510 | -1.0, 10.4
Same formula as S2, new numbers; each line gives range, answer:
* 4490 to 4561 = 11.41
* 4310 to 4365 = 8.802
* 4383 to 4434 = 8.604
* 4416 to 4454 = 9.342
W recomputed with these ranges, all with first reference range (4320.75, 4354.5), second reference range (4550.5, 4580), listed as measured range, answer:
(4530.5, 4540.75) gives 1.7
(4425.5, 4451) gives 2.0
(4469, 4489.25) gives -0.3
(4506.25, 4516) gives -0.8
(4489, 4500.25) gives 0.2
